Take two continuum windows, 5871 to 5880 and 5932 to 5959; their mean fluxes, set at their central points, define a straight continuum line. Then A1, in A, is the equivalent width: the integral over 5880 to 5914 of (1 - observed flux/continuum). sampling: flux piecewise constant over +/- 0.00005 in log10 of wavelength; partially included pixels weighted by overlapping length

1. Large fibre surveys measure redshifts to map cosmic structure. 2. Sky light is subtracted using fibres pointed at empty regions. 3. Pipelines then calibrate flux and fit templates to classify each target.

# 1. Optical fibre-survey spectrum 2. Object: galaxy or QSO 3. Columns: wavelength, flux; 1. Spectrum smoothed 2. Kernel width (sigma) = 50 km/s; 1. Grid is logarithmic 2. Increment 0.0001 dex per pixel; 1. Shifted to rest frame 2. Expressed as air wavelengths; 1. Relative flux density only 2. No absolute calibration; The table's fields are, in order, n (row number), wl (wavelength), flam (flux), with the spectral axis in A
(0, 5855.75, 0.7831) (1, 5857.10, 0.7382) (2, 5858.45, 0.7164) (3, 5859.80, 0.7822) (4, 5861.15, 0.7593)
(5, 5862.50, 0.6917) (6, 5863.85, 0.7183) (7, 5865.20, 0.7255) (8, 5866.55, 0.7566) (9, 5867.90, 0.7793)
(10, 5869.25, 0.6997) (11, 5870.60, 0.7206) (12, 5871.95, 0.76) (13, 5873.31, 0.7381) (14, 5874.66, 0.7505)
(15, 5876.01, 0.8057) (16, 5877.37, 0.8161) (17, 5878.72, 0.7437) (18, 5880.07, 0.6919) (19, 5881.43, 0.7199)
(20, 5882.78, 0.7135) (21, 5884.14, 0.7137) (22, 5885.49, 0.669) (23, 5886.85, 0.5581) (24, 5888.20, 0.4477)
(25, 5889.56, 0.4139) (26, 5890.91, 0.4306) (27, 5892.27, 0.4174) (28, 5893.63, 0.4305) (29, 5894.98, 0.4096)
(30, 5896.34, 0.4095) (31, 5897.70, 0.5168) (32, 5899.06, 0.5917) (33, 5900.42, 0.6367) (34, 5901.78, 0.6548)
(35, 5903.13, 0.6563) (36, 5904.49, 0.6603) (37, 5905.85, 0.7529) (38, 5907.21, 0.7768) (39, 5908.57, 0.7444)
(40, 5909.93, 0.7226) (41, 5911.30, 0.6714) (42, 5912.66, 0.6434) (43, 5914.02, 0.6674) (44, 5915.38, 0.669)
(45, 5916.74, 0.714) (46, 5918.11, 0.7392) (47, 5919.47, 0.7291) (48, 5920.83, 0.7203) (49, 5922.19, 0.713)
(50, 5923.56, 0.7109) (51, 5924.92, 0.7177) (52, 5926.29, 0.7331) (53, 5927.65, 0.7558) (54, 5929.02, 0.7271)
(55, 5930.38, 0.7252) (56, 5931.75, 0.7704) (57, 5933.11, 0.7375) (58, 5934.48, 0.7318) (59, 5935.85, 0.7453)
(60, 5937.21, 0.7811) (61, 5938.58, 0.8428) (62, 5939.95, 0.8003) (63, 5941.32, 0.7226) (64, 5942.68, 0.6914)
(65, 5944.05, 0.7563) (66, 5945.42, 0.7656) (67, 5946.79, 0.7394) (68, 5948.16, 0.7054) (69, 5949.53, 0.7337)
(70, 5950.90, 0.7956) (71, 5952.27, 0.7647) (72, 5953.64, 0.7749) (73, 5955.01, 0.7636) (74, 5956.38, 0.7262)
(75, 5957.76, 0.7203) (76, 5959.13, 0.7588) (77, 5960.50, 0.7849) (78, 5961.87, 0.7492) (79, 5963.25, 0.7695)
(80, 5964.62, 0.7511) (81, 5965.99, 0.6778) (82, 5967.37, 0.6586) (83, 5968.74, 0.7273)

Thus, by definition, 7.1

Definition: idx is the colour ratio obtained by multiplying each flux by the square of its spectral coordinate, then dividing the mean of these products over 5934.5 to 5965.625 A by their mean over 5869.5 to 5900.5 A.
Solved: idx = 1.26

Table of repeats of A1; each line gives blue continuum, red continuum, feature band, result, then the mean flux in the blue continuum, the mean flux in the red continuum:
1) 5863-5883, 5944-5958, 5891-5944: 4.9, 0.743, 0.75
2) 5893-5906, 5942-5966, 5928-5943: -1.5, 0.565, 0.748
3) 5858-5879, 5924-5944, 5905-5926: 1.0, 0.748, 0.749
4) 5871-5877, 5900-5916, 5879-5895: 3.8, 0.763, 0.689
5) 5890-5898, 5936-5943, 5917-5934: -1.7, 0.431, 0.771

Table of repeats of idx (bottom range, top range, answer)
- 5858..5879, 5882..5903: 0.73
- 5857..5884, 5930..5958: 1.04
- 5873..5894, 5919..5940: 1.20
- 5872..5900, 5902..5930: 1.19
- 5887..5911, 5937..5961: 1.35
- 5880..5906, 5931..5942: 1.37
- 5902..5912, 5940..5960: 1.07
